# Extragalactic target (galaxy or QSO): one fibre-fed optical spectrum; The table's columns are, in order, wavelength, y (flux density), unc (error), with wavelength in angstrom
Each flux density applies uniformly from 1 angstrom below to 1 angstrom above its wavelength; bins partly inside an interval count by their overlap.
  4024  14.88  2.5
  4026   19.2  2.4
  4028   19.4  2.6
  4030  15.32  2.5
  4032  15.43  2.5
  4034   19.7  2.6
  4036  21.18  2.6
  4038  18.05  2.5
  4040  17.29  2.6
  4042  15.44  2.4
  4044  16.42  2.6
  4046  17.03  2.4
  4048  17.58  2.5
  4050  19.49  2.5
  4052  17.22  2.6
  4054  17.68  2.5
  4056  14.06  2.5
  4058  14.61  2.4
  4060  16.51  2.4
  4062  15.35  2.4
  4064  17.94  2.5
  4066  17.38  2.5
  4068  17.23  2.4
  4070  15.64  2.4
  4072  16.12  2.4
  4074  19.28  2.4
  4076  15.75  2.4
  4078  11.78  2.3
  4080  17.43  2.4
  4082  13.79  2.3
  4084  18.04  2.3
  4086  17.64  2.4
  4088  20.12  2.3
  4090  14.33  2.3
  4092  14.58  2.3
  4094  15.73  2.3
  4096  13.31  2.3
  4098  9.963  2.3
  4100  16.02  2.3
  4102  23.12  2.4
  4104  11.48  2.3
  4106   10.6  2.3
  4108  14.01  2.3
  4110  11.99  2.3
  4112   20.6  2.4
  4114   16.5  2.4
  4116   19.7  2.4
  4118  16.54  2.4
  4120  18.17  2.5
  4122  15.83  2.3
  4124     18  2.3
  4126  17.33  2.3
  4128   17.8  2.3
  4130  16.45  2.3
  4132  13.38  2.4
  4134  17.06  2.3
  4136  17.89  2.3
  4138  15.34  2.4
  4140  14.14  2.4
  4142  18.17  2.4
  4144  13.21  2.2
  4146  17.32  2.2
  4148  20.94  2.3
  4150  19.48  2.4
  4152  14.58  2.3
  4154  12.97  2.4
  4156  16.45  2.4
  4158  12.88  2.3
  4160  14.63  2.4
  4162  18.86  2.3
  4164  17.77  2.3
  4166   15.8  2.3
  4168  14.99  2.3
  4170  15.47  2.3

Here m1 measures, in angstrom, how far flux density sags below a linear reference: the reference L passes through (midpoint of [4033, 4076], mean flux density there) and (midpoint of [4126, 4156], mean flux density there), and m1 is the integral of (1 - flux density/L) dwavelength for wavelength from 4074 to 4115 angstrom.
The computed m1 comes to 3.3 angstrom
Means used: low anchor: 17.2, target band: 15.4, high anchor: 16.4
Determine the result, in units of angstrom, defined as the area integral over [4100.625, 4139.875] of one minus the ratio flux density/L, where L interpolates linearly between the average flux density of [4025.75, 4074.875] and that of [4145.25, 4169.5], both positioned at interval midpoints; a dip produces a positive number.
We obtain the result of 0.7 angstrom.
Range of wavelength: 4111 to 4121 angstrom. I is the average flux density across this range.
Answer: 18.3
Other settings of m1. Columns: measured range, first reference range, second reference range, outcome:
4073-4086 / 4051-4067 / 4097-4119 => -0.12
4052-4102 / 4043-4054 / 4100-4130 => 3.22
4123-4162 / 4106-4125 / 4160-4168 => 0.90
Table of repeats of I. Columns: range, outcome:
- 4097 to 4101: 13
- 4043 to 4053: 17.5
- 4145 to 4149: 19.1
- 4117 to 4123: 16.8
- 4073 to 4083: 15.6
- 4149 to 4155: 15.7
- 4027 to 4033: 16.7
